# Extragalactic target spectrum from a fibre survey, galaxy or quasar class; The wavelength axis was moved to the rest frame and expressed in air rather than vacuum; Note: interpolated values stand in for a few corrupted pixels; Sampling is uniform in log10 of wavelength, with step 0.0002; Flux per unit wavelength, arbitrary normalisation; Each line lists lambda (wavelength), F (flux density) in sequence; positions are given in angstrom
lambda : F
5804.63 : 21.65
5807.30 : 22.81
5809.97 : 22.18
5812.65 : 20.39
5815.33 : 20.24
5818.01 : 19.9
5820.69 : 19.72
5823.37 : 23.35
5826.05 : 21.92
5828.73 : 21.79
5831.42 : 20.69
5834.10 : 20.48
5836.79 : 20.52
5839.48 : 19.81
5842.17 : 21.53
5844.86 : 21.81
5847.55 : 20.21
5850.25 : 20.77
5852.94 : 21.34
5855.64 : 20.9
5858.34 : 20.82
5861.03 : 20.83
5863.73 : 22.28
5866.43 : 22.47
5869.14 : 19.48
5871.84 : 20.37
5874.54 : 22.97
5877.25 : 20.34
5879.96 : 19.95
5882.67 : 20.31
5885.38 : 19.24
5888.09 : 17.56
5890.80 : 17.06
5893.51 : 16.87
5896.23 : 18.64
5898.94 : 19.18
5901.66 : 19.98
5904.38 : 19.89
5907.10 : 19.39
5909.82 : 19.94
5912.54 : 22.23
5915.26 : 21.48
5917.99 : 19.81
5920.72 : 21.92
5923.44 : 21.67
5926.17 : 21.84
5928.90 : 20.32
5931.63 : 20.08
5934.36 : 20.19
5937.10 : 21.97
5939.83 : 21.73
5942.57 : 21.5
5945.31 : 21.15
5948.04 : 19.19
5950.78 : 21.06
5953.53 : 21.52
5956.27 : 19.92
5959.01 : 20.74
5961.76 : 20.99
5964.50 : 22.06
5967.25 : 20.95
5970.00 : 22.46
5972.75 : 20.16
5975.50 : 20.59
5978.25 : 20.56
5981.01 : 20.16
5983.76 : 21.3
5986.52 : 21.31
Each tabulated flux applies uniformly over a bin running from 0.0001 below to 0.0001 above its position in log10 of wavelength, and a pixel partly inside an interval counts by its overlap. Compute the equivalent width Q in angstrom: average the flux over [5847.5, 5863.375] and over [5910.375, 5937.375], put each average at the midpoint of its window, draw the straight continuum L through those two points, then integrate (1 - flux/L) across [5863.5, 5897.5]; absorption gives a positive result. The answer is 2.1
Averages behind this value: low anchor 21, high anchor 21.1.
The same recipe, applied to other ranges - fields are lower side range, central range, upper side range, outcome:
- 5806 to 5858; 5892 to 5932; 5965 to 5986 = 1.5 angstrom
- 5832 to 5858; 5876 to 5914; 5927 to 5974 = 2.8 angstrom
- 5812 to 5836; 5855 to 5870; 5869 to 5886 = -0.4 angstrom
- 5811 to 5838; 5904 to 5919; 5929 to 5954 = 0.3 angstrom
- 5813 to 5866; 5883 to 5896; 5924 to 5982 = 1.9 angstrom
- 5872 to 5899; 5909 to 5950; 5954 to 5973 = -1.4 angstrom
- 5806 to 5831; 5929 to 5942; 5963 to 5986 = 0.1 angstrom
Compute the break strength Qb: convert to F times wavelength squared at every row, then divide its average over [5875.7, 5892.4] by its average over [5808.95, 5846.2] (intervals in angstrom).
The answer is 0.93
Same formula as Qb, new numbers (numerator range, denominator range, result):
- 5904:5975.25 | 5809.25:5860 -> 1.04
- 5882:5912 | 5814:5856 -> 0.93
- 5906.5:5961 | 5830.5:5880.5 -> 1.02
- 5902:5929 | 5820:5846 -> 1.01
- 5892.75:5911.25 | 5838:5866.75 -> 0.93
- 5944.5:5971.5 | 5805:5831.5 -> 1.03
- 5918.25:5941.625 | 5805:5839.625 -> 1.04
